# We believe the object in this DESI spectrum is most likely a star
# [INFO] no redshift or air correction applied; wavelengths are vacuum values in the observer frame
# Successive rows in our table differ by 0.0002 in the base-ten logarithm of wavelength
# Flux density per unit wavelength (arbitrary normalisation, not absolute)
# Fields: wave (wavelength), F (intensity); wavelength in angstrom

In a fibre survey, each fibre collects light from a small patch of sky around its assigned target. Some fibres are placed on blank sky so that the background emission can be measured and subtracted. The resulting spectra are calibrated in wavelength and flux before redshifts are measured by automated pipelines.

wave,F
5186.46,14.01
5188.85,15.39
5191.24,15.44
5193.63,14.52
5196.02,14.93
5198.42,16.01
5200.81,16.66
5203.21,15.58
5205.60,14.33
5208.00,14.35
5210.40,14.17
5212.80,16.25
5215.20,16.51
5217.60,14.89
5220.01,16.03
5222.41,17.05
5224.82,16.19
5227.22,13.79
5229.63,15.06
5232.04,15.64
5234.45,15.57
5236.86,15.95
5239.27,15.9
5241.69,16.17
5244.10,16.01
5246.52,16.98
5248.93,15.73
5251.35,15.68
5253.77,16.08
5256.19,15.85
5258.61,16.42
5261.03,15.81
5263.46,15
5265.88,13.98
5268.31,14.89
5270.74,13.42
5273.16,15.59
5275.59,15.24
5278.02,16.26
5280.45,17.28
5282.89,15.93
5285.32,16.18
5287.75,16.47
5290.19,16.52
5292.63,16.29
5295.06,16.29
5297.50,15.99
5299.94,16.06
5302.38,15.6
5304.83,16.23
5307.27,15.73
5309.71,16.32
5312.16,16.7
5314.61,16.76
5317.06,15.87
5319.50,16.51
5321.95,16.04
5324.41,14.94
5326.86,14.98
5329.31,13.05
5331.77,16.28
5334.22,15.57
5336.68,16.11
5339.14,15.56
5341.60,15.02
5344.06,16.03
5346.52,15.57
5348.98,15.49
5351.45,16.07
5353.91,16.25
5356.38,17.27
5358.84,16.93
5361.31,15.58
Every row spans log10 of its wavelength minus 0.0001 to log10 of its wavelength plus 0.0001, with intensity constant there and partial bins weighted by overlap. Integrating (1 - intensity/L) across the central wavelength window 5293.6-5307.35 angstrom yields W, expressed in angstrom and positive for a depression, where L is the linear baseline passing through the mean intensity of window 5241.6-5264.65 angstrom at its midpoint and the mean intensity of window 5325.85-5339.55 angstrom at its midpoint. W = -0.4 angstrom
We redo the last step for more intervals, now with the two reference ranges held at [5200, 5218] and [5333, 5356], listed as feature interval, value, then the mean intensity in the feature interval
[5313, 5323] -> -0.39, 16.3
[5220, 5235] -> -0.18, 15.6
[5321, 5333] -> 0.53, 15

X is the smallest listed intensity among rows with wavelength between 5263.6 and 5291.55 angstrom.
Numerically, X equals 13.42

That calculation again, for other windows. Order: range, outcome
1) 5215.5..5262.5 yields 13.79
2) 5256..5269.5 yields 13.98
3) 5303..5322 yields 15.73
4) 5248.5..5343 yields 13.05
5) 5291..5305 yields 15.6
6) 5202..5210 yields 14.33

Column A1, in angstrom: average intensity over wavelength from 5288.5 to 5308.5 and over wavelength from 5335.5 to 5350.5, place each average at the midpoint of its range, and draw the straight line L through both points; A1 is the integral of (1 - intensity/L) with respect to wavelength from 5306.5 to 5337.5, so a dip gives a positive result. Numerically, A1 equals 0.2 angstrom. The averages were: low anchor 16.1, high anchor 15.6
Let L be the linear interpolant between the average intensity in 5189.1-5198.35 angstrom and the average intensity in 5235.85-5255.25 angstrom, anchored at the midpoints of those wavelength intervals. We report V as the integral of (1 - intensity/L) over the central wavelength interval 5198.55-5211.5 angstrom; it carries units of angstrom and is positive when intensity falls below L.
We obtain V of 0.2 angstrom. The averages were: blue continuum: 15.1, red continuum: 16.1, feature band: 15.1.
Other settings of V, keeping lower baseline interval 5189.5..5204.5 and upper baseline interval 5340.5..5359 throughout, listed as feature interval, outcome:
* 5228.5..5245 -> -0.11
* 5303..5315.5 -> -0.31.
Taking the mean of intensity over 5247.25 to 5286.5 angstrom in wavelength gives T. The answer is 15.6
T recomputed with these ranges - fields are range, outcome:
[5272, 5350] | 15.9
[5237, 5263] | 16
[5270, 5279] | 15.2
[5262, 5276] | 14.7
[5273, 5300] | 16.2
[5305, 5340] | 15.8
